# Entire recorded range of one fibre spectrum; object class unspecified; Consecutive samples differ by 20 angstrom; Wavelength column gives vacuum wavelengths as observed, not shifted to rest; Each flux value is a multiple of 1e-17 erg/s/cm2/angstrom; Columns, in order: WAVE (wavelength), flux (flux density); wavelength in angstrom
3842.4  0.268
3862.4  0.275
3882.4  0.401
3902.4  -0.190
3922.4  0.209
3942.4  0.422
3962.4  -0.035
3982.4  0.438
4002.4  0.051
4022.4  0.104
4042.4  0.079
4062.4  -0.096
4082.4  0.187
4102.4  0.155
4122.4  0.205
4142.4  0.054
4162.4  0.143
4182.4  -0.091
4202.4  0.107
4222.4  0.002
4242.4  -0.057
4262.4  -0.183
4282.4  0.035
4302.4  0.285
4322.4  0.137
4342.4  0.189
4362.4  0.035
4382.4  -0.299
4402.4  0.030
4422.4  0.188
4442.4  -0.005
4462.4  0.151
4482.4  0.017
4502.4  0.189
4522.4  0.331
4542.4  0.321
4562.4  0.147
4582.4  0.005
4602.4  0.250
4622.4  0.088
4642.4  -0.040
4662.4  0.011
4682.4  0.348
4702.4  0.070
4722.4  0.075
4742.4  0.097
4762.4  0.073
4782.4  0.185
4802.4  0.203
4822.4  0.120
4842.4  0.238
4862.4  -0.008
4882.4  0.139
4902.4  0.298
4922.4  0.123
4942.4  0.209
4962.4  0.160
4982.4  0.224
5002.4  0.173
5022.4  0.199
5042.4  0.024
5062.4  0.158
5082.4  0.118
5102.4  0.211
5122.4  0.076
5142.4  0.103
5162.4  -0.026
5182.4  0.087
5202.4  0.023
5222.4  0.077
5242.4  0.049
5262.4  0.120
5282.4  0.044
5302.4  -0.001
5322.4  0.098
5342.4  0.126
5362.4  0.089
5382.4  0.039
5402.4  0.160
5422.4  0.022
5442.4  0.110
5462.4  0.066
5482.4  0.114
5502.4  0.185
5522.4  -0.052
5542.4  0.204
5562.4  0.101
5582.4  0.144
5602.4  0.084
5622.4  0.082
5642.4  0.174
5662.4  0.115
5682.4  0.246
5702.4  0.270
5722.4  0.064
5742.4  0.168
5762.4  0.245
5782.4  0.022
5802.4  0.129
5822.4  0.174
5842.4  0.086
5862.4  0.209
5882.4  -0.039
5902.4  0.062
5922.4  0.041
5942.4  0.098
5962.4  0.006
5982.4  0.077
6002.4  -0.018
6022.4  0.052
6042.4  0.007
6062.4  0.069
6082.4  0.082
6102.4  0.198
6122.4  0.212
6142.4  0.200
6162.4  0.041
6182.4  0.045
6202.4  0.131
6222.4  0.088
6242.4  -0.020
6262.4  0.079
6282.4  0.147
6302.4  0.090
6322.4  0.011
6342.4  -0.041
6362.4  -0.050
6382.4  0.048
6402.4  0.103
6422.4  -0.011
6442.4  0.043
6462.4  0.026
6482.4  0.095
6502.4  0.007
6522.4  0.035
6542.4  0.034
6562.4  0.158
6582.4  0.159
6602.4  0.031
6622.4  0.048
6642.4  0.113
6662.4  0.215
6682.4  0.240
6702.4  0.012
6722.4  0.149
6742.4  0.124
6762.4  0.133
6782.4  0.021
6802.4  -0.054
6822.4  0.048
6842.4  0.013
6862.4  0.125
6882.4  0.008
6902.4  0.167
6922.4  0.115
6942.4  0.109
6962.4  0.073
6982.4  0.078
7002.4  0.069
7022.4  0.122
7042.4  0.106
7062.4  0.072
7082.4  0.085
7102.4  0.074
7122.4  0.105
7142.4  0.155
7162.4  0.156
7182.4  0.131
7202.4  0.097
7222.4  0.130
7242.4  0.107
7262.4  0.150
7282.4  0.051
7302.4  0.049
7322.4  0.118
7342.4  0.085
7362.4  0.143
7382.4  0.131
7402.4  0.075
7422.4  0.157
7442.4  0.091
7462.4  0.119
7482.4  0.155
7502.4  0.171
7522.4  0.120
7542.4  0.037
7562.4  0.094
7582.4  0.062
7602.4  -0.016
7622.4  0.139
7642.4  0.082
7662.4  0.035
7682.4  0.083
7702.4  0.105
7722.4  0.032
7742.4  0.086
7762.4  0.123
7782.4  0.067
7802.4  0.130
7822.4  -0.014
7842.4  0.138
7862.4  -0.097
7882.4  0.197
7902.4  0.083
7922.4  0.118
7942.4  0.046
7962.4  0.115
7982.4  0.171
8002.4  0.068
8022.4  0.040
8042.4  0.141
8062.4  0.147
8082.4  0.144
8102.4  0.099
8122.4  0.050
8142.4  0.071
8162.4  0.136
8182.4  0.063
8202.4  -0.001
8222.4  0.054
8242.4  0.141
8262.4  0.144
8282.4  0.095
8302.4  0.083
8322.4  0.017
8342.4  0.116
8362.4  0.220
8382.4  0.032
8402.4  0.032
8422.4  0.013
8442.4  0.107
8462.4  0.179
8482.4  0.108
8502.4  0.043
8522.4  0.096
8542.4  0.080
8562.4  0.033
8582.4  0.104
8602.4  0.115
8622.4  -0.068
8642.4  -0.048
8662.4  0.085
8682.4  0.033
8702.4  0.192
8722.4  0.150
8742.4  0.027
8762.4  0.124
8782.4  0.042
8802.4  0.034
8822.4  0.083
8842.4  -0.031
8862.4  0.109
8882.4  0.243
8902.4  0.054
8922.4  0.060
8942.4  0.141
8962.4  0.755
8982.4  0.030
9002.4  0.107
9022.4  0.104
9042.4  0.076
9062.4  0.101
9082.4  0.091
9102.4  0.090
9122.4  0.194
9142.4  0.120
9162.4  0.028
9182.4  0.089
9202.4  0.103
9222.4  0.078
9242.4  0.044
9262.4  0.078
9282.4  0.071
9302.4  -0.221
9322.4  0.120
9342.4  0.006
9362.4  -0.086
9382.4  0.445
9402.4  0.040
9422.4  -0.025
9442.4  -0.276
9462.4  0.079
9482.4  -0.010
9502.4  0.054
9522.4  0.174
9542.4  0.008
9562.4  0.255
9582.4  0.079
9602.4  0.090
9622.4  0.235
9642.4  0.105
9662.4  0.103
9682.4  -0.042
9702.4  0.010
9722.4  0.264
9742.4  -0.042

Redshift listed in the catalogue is 0.79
